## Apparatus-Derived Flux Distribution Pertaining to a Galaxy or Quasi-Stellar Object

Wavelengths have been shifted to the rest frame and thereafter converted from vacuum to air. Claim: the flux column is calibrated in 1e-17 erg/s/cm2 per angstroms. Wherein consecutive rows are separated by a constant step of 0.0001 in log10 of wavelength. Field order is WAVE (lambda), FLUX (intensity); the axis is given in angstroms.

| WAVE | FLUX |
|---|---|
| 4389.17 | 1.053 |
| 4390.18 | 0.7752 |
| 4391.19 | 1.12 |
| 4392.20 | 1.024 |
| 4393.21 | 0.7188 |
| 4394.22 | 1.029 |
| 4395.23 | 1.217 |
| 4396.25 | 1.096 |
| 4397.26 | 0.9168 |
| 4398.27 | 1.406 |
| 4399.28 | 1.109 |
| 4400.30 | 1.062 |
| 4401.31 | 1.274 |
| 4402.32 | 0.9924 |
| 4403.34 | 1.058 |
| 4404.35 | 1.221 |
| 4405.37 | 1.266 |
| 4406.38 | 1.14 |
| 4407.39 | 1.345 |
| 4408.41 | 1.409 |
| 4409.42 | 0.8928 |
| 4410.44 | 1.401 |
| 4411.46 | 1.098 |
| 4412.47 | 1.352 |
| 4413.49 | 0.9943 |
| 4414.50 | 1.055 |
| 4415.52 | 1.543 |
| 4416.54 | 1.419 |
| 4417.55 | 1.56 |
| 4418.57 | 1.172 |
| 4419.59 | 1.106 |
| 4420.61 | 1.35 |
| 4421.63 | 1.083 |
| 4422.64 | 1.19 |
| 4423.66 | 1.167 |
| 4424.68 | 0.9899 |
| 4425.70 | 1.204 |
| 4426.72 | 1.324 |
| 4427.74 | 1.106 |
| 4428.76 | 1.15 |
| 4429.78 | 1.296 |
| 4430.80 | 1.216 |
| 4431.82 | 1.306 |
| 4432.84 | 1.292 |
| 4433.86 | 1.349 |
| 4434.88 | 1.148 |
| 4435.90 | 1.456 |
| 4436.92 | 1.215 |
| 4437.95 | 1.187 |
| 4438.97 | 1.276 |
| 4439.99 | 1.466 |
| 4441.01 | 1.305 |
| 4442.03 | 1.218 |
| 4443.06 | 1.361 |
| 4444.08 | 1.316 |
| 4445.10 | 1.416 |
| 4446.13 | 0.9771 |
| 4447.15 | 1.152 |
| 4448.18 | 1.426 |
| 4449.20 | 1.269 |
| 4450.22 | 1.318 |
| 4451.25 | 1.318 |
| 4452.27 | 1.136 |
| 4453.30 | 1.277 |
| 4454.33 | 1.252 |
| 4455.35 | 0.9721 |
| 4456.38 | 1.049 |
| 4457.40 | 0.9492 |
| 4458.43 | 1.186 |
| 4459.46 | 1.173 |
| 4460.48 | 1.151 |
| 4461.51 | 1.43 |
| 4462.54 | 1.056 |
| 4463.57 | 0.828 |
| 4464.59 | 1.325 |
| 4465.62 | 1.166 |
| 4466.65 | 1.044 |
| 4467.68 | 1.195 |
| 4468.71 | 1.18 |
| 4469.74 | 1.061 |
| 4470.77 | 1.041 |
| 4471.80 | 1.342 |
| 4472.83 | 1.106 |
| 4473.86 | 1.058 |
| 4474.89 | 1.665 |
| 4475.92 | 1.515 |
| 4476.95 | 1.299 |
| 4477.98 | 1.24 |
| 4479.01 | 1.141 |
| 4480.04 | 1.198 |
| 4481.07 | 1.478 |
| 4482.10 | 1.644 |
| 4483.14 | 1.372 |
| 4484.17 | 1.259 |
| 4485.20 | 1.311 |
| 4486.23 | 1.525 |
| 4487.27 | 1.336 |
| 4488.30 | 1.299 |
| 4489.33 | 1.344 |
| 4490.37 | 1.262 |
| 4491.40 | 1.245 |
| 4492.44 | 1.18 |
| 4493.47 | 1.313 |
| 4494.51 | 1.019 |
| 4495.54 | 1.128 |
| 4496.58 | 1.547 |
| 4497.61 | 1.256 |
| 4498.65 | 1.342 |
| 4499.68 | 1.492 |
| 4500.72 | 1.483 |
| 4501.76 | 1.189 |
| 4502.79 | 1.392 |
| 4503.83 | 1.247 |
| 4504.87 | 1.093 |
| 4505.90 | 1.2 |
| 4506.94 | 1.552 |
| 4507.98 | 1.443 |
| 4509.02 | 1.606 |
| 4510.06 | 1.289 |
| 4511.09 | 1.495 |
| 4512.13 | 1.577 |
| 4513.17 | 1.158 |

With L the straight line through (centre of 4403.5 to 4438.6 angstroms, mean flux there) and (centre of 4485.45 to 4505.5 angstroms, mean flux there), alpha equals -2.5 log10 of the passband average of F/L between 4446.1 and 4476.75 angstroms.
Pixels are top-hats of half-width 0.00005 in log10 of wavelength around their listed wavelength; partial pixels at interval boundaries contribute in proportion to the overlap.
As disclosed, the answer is 0.07 mag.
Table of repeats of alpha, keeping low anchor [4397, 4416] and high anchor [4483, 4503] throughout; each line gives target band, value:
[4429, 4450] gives -0.04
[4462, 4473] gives 0.14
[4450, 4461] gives 0.09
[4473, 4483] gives -0.05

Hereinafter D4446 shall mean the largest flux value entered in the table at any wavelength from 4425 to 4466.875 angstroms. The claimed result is 1.466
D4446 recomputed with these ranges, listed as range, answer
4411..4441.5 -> 1.56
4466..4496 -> 1.665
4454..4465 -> 1.43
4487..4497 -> 1.547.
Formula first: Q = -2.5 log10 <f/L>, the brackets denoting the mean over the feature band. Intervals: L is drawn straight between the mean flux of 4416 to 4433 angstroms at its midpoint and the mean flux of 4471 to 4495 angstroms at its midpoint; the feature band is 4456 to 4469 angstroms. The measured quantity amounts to 0.13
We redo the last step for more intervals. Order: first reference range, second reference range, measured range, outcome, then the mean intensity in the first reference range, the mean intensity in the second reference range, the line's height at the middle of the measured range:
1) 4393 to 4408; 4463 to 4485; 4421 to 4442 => -0.05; 1.13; 1.25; 1.18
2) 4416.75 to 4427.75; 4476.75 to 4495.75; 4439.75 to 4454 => -0.03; 1.22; 1.3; 1.25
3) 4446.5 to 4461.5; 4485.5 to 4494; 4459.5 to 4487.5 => 0.00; 1.19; 1.31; 1.26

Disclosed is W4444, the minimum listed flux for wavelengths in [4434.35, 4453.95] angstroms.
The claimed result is 0.9771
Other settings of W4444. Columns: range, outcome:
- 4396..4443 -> 0.8928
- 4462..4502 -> 0.828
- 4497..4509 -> 1.093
